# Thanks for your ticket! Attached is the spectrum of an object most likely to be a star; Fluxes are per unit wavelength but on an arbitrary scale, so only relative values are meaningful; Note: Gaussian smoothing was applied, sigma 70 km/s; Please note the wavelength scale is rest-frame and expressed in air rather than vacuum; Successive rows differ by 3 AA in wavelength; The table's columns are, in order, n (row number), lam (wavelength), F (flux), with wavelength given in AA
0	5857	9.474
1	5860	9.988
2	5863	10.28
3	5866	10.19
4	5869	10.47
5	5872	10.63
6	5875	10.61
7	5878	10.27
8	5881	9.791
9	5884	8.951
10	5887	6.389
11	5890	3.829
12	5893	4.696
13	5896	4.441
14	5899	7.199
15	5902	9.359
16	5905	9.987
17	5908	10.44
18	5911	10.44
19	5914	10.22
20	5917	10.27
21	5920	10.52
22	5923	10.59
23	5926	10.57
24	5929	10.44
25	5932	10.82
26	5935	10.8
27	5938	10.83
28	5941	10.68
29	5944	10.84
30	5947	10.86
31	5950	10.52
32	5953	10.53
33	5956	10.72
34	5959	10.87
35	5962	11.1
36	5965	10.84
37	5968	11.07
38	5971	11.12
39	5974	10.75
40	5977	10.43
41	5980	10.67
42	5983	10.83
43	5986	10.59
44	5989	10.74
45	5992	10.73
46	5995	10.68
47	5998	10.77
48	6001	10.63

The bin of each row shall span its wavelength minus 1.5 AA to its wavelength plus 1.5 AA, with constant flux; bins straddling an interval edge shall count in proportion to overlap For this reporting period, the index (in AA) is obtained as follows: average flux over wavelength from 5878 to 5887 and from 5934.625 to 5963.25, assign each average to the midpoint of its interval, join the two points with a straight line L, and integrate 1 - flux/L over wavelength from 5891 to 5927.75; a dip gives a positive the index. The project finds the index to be 2.9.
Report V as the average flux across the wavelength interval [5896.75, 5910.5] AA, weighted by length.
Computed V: 9.07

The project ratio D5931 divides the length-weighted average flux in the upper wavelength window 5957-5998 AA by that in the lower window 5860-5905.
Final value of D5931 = 1.3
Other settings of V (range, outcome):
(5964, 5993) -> 10.8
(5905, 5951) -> 10.6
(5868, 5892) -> 8.75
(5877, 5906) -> 7.4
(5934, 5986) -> 10.8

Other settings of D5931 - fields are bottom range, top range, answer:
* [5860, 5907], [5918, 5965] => 1.25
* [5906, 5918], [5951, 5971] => 1.05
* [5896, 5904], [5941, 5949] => 1.41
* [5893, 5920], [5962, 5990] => 1.22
